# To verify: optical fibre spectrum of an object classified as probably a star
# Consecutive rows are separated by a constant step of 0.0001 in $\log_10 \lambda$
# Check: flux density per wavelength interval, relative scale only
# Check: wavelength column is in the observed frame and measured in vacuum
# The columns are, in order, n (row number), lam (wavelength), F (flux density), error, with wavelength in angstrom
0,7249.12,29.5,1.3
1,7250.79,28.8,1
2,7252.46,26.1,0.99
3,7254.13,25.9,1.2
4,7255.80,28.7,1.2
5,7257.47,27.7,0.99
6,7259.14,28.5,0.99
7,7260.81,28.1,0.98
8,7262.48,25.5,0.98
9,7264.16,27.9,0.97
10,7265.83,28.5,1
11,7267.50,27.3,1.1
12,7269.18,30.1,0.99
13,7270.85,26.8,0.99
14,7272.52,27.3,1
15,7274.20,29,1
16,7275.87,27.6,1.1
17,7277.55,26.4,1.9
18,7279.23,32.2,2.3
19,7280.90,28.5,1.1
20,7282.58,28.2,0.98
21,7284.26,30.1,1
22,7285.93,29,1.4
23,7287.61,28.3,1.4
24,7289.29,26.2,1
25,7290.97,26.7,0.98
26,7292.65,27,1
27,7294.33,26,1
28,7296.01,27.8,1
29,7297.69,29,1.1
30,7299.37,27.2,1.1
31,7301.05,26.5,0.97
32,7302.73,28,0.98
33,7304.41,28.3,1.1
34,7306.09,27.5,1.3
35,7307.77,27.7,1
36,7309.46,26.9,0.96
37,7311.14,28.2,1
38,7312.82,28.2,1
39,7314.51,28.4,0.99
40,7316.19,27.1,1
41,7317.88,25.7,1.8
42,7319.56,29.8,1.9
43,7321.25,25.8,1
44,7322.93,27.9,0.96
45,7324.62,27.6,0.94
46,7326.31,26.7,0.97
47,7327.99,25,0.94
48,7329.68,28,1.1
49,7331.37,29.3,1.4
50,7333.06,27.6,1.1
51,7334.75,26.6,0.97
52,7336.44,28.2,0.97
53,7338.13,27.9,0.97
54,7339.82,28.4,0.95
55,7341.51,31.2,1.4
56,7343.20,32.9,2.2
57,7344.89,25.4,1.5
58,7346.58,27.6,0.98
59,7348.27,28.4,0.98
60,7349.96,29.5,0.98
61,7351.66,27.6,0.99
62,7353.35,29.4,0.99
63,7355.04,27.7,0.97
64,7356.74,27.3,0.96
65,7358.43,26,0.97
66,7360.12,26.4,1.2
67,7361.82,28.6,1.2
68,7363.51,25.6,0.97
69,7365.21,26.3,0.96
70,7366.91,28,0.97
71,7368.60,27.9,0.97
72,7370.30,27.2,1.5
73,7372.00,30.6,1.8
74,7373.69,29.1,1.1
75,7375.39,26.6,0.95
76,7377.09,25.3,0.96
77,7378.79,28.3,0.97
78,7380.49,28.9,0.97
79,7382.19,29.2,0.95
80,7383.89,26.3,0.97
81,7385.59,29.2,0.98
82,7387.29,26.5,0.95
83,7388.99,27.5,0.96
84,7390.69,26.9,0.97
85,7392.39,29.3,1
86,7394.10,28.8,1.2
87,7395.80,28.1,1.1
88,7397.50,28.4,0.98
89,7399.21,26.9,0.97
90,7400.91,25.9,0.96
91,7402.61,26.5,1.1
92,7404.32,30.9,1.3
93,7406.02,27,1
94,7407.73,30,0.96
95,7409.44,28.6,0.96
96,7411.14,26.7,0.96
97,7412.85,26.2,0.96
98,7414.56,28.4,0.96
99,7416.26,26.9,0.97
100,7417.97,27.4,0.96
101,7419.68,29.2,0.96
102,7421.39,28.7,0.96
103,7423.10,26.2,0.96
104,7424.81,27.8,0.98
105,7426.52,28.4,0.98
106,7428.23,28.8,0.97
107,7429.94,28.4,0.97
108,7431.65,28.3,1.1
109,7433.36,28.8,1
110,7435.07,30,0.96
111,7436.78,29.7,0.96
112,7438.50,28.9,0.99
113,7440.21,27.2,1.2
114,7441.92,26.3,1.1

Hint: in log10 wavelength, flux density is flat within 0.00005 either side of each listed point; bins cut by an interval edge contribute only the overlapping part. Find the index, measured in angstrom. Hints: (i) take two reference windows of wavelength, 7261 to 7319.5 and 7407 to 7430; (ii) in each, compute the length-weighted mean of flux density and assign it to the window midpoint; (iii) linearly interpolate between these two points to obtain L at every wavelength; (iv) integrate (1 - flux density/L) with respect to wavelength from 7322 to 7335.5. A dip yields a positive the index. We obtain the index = 0.3 angstrom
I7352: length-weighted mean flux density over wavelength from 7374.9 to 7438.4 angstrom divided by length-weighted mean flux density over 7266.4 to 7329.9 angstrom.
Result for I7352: 1.01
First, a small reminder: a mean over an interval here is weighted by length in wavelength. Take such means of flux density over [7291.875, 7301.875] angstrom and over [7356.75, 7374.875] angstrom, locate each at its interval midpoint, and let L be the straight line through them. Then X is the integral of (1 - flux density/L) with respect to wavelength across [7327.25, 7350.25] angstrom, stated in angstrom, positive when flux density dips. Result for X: -0.7 angstrom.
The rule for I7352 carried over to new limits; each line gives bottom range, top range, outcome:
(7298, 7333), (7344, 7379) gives 1.00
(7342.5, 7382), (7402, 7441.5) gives 1.01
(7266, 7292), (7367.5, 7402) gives 0.99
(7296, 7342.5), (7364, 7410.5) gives 1.01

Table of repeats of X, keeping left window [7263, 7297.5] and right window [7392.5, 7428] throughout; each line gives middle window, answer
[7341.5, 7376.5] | 0.0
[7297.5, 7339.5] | 0.7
